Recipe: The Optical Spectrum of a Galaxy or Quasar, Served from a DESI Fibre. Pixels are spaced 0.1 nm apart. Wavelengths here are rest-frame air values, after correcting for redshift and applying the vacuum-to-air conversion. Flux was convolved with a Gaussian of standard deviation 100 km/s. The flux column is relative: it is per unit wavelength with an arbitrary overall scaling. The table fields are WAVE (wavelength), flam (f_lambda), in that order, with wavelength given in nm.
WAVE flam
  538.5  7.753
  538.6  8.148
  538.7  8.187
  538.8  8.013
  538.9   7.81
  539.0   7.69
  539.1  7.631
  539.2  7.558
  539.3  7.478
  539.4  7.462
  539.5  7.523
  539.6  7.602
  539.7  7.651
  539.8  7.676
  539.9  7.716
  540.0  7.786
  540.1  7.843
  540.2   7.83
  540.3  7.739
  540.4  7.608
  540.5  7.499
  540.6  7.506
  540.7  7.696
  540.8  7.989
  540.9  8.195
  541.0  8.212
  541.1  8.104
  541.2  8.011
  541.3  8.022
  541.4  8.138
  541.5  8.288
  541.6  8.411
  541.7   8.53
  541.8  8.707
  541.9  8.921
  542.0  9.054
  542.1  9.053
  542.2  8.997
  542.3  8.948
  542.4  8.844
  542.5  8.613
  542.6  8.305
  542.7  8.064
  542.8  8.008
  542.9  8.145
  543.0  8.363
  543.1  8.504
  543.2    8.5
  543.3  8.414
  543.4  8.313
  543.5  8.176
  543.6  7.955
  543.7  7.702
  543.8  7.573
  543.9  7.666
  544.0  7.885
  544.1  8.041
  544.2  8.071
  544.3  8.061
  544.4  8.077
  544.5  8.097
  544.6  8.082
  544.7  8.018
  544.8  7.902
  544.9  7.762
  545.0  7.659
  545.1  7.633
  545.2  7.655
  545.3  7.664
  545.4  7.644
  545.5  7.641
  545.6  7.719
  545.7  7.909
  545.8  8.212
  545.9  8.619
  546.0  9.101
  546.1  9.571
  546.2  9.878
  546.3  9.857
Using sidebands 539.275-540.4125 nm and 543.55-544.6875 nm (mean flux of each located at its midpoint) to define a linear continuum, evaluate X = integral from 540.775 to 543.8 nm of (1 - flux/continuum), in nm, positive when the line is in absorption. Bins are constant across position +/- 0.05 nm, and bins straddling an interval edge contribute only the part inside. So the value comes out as -0.22 nm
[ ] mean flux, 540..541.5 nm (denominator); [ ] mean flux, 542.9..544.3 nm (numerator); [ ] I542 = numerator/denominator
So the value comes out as 1.0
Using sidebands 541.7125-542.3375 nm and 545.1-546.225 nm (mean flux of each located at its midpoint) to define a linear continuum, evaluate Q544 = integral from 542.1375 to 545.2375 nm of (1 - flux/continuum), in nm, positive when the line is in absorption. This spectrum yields 0.18 nm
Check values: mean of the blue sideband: 8.92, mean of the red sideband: 8.26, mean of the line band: 8.14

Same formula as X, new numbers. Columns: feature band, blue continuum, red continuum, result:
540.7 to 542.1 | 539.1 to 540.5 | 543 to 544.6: -0.10 nm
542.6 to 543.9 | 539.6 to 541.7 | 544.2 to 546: -0.03 nm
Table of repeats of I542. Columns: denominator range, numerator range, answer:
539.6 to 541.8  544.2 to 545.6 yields 0.99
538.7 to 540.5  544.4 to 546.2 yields 1.05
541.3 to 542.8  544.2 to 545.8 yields 0.91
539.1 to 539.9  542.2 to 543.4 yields 1.11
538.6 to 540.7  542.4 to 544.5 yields 1.06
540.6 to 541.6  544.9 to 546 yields 0.98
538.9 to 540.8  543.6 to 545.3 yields 1.03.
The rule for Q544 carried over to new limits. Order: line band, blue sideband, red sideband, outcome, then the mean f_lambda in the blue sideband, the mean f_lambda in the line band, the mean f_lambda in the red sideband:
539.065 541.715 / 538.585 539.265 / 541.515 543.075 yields 0.11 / 7.84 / 7.83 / 8.59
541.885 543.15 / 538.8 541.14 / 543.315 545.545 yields -0.12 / 7.74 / 8.59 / 7.89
